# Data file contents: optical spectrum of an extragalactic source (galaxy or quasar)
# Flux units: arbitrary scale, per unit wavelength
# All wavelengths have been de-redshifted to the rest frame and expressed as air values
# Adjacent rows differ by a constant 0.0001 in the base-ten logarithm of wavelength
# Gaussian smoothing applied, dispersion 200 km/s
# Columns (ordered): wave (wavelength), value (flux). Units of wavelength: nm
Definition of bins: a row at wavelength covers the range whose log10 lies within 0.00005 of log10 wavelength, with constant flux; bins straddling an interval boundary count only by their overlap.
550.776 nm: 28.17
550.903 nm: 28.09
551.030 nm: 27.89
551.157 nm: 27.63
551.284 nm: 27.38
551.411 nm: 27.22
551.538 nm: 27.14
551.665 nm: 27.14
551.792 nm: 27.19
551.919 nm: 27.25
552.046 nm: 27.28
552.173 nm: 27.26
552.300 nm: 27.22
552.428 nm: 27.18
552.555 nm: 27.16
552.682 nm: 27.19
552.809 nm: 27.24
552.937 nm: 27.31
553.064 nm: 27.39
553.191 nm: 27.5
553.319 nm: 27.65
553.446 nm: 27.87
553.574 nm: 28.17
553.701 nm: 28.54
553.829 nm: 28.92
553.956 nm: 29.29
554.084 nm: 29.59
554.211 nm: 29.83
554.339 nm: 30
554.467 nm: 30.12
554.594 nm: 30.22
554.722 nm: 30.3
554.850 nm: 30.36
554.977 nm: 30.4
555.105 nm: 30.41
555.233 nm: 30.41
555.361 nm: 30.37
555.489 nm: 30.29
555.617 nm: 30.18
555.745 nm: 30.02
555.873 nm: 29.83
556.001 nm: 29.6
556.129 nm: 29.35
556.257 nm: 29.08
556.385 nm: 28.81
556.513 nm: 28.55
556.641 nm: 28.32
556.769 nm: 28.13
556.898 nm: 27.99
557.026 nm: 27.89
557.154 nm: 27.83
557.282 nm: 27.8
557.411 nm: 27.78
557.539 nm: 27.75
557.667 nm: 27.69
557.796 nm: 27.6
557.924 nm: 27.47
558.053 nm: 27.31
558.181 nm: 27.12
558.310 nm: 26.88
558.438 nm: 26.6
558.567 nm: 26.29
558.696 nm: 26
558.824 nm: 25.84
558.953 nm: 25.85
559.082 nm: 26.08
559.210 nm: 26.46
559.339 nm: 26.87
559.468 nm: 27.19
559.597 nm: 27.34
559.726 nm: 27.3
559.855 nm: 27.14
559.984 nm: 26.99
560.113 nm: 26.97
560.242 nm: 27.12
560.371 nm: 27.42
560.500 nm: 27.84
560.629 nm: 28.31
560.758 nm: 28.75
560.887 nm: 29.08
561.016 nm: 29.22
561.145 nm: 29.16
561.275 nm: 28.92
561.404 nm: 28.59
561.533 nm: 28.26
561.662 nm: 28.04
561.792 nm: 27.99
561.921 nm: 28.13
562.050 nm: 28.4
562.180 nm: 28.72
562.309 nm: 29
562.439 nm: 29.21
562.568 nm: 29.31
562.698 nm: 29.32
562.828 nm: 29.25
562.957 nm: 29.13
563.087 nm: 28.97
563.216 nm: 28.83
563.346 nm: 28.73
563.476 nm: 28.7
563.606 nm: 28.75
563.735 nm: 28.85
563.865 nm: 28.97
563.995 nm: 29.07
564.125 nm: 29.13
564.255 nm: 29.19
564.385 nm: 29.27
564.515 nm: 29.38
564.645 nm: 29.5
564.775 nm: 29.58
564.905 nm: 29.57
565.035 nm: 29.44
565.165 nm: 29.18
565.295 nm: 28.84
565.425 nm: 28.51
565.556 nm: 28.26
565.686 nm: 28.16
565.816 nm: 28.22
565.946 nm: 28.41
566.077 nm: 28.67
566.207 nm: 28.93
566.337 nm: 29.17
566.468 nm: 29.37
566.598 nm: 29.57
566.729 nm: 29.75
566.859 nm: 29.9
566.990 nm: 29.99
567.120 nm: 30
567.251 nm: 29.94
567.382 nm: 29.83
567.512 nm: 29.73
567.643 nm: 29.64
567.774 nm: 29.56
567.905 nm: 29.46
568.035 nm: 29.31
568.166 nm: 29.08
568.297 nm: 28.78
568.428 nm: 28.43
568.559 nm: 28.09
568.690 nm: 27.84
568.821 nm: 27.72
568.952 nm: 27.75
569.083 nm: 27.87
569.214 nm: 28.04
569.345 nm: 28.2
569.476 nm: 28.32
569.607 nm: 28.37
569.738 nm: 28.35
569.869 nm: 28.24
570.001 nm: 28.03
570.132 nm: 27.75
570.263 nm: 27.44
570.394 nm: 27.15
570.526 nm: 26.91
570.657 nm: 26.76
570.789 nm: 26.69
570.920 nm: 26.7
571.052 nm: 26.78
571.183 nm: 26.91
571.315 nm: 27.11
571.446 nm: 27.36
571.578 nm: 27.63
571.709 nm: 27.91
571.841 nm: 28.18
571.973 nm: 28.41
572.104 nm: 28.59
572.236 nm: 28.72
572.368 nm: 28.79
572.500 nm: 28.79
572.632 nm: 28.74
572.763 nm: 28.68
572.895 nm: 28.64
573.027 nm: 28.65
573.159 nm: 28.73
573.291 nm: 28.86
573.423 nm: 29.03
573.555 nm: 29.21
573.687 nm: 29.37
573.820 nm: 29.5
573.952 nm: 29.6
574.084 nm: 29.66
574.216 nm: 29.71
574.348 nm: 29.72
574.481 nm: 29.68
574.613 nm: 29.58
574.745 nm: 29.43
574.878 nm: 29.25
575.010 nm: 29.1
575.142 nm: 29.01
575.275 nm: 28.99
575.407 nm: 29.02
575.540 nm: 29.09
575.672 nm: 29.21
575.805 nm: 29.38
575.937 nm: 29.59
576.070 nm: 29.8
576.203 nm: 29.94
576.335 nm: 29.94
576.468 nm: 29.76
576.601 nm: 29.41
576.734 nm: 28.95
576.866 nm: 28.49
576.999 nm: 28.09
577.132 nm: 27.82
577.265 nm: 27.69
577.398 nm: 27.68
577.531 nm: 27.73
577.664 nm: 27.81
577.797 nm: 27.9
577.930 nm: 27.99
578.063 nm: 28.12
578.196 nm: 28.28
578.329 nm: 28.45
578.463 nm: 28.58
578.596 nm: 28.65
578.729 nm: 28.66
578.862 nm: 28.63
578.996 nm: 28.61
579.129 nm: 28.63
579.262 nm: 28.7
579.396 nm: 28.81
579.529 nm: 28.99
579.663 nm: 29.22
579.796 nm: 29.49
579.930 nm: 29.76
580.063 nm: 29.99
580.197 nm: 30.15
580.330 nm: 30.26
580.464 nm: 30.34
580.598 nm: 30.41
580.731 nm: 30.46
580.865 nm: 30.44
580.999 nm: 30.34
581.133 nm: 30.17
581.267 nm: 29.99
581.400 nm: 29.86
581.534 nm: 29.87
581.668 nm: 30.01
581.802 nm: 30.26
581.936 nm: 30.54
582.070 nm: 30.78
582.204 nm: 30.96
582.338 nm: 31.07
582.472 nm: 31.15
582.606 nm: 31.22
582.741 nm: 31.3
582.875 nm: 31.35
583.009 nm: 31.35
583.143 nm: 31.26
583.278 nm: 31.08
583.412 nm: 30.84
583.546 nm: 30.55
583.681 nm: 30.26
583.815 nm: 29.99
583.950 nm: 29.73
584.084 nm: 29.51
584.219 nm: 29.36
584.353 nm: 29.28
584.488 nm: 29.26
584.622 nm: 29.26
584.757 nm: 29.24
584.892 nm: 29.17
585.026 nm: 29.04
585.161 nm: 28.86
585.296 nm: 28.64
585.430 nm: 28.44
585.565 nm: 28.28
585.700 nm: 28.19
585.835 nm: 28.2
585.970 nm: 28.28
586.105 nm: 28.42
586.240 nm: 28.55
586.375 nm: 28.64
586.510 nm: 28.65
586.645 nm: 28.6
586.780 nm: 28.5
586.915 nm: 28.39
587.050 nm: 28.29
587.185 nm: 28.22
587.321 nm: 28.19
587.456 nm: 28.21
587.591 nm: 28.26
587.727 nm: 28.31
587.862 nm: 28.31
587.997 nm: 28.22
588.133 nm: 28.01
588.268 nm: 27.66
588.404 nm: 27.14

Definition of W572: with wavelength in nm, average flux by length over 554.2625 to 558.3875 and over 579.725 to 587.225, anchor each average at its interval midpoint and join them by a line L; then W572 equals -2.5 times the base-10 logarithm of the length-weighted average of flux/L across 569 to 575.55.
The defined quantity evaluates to 0.04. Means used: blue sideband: 28.9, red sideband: 29.7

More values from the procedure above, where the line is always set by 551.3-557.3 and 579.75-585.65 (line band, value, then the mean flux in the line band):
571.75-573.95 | 0.03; 28.8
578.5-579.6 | 0.04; 28.7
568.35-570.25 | 0.05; 28.1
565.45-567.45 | 0.00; 29.2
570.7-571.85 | 0.09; 27.2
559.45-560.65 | 0.06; 27.3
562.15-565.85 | 0.00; 29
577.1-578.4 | 0.07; 27.9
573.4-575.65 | 0.01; 29.4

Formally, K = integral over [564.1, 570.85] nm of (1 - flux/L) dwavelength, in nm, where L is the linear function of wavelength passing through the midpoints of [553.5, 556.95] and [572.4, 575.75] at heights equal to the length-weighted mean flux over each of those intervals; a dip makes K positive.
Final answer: 0.133 nm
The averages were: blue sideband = 29.5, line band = 28.7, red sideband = 29.2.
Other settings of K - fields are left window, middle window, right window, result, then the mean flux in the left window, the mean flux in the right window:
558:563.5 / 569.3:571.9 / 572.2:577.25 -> 0.112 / 27.9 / 29.1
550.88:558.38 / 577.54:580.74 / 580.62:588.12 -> 0.036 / 28.4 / 29.5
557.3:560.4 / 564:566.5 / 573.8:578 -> -0.113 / 27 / 29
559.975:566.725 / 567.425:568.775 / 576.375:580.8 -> -0.009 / 28.8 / 28.9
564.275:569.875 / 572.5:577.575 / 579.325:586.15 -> 0.060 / 28.9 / 29.9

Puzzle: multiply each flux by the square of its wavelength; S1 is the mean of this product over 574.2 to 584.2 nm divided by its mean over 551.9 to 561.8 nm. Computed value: 1.14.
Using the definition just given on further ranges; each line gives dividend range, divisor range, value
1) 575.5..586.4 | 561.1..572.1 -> 1.08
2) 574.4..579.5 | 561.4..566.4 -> 1.04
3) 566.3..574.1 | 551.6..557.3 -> 1.05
